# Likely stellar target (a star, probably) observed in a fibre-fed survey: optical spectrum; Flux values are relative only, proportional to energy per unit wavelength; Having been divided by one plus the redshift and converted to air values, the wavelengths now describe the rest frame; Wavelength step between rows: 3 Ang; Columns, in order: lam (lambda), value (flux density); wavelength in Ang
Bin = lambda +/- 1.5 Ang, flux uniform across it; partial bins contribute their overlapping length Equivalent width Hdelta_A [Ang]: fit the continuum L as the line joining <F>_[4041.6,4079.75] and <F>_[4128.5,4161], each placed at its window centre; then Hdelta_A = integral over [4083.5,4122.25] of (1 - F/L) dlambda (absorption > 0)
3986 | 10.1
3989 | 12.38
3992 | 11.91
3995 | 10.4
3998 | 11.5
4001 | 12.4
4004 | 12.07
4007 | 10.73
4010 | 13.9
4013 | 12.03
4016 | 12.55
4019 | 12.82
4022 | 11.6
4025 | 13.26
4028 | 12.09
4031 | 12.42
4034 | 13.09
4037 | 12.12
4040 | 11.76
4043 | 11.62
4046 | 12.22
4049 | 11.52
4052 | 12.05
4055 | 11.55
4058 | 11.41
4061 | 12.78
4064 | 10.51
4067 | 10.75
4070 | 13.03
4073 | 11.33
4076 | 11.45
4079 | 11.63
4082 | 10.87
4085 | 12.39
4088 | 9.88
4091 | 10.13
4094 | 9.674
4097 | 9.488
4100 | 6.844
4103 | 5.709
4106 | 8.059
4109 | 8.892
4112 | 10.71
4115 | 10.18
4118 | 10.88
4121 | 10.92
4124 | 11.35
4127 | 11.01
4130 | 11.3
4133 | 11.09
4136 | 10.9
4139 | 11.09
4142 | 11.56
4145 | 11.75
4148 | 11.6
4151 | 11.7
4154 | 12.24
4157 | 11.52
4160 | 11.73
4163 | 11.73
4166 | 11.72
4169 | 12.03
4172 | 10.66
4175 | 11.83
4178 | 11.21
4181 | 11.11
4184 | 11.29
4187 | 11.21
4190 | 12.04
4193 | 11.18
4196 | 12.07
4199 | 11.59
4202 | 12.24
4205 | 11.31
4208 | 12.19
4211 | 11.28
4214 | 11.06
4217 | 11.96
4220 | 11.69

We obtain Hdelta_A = 6.95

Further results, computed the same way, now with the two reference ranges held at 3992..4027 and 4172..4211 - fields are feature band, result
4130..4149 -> 0.6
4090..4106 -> 4.8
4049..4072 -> 0.5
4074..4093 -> 1.4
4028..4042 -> -0.3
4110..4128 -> 1.5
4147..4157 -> -0.1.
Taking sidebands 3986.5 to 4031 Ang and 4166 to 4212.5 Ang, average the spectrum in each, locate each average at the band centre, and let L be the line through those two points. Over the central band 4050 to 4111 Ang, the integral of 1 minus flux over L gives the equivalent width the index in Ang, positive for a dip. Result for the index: 7.4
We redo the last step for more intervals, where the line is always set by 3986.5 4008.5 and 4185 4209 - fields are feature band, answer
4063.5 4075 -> 0.1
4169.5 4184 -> 0.5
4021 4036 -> -1.2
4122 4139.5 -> 0.8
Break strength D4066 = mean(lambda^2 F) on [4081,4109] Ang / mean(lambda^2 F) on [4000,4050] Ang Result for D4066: 0.8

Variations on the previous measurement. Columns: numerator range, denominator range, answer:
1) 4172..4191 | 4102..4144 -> 1.13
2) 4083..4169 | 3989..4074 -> 0.93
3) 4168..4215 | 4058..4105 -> 1.17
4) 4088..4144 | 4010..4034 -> 0.84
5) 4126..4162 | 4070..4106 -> 1.18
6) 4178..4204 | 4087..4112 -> 1.39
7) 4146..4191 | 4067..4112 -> 1.20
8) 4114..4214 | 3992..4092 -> 1.03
